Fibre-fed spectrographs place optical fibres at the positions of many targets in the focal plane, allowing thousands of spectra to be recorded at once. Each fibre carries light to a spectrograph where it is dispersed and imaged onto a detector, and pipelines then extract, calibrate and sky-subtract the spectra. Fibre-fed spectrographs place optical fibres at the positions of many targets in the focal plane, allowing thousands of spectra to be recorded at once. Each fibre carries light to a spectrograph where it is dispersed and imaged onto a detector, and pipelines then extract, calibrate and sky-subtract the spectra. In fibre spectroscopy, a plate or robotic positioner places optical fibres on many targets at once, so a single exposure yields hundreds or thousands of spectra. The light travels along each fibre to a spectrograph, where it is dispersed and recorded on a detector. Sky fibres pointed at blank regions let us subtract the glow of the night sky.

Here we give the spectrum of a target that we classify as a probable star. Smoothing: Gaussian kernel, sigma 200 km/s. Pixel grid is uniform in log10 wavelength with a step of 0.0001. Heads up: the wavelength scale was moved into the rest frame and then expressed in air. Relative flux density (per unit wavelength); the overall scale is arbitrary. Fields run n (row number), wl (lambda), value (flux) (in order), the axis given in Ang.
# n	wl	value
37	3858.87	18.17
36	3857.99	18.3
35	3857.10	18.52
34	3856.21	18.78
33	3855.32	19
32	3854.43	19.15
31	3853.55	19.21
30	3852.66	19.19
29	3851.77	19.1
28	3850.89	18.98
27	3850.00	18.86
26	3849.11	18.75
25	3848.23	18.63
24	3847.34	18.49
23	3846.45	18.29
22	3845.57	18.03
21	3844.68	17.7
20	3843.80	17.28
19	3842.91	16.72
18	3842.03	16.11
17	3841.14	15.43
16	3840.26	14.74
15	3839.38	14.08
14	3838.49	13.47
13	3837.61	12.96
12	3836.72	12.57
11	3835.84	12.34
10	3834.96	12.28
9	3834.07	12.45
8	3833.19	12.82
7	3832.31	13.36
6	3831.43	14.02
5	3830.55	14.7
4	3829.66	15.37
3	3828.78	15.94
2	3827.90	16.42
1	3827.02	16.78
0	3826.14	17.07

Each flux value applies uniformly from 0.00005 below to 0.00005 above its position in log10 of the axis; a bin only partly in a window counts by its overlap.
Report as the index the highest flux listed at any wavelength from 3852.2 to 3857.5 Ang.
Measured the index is 19.21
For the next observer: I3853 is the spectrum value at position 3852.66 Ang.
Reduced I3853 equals 19.19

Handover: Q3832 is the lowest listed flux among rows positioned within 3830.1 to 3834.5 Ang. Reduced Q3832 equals 12.45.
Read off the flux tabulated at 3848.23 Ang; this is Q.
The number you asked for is 18.63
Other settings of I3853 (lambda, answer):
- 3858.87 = 18.17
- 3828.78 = 15.94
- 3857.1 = 18.52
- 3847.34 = 18.49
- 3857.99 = 18.3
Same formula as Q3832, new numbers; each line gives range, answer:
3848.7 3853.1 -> 18.75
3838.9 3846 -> 14.08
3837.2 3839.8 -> 12.96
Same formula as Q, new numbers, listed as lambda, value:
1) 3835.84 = 12.34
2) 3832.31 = 13.36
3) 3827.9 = 16.42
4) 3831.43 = 14.02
